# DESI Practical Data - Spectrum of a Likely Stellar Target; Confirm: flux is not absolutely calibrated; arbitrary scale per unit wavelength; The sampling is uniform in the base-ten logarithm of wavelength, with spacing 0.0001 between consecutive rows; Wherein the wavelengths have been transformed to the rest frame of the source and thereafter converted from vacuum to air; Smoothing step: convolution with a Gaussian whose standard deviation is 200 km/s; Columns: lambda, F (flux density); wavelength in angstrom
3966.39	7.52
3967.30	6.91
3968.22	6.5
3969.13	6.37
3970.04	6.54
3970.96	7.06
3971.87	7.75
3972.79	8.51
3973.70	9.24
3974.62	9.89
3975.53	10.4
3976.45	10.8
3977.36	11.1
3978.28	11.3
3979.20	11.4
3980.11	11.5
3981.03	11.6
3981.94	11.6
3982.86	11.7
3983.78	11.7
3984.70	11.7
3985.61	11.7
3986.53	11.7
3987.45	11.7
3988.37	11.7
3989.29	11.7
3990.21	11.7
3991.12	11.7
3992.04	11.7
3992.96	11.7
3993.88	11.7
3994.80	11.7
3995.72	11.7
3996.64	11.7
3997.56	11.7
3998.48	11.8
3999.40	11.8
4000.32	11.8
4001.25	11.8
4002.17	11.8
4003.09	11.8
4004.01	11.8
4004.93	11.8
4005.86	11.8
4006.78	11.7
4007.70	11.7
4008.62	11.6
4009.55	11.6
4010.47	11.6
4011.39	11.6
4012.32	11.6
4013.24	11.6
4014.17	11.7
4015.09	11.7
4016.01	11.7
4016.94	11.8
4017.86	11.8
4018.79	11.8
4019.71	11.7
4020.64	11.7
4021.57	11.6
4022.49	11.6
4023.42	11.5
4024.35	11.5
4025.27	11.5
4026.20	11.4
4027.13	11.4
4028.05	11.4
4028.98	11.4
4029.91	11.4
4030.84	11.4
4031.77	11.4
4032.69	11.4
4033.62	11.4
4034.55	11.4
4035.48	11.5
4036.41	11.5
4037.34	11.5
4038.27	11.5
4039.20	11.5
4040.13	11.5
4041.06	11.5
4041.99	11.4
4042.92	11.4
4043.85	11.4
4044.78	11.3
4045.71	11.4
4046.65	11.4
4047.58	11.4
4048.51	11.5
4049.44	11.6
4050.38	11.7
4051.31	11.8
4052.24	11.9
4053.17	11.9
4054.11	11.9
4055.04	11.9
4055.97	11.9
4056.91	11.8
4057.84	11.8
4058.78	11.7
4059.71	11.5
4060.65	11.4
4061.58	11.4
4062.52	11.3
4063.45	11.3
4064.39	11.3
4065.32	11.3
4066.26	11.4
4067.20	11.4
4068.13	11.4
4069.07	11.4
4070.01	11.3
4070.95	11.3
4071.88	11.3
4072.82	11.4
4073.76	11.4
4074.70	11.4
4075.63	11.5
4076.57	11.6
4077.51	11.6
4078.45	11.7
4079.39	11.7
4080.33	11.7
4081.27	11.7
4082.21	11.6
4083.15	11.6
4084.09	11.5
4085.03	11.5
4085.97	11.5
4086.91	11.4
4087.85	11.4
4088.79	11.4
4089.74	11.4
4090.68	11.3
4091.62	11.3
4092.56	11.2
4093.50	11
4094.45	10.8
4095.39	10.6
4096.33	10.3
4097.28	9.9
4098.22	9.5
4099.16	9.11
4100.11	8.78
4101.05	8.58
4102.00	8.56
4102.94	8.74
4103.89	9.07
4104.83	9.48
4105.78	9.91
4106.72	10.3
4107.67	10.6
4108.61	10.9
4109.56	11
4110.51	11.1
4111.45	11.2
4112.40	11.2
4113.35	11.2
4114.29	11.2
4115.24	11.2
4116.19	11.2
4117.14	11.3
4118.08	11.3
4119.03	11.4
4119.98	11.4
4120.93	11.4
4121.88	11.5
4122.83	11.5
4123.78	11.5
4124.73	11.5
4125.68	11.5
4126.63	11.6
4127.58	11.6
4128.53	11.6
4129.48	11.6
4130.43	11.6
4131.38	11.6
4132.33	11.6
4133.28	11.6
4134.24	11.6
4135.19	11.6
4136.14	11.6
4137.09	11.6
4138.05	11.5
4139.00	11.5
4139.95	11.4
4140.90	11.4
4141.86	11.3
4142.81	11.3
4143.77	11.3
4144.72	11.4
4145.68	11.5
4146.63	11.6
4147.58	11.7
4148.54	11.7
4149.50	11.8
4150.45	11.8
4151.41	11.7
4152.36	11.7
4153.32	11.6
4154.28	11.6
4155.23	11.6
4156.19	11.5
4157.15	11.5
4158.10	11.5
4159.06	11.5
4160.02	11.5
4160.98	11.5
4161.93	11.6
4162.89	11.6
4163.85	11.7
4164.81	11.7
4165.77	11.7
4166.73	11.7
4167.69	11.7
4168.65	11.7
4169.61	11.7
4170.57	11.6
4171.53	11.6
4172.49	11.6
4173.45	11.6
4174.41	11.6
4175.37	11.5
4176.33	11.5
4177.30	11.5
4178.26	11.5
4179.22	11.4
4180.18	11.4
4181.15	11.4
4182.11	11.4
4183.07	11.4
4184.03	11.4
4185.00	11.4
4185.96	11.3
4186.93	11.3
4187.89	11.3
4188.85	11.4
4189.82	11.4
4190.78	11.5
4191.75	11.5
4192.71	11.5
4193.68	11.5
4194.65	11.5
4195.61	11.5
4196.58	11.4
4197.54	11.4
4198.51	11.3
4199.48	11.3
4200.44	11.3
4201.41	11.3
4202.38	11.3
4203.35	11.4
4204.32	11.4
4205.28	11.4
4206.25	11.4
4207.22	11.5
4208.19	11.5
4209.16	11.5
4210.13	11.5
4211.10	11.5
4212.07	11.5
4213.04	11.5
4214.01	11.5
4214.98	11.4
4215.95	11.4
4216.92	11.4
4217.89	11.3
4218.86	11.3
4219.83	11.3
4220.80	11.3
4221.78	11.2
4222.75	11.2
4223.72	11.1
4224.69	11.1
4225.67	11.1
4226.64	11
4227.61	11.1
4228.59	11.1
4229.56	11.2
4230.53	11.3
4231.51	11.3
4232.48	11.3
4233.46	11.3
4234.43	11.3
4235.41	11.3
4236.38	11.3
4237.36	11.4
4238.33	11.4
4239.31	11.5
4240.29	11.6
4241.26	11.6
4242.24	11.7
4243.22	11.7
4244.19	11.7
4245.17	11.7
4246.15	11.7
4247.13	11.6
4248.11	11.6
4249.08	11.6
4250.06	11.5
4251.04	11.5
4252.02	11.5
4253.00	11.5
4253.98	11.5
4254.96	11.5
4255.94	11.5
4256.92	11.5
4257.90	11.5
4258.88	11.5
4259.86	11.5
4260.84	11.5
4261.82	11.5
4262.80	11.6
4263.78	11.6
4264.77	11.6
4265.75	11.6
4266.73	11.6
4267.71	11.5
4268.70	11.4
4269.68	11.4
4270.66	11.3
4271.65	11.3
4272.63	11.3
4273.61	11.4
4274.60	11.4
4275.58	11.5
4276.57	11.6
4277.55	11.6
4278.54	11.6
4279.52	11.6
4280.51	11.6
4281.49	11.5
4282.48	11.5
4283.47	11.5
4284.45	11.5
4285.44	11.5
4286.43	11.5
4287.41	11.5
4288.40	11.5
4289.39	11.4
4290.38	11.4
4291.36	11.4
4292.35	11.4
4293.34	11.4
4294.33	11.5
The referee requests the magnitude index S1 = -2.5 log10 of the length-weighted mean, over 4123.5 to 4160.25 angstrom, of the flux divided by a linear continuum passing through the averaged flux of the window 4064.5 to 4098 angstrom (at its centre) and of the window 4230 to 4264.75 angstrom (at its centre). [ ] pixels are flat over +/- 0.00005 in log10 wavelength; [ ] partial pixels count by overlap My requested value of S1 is -0.02 mag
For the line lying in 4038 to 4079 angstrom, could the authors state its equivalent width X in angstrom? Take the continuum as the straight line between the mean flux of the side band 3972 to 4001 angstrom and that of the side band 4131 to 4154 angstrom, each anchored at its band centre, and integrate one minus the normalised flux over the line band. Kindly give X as -0.3 angstrom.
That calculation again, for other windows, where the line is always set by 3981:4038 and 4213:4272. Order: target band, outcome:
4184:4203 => 0.1 angstrom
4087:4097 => 0.4 angstrom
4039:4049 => 0.2 angstrom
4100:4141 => 1.9 angstrom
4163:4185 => -0.1 angstrom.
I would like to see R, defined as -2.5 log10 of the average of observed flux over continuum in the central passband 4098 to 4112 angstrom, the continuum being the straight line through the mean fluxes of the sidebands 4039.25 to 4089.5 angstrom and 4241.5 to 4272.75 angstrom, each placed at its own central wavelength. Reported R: 0.18 mag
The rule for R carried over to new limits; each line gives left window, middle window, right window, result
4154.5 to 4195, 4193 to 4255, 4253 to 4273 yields 0.009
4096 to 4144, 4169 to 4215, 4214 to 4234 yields -0.030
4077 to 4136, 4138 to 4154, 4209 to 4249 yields -0.041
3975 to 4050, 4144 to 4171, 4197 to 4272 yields -0.014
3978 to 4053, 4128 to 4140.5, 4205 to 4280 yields -0.005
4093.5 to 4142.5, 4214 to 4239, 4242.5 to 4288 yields 0.009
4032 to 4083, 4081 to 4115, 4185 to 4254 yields 0.087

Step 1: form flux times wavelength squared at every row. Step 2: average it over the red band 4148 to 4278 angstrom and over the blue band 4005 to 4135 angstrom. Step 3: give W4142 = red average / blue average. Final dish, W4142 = 1.09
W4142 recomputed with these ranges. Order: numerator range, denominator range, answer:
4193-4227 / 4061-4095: 1.06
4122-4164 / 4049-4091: 1.04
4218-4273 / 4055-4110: 1.13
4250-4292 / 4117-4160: 1.06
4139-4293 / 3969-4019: 1.14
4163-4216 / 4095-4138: 1.10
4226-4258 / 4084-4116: 1.16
